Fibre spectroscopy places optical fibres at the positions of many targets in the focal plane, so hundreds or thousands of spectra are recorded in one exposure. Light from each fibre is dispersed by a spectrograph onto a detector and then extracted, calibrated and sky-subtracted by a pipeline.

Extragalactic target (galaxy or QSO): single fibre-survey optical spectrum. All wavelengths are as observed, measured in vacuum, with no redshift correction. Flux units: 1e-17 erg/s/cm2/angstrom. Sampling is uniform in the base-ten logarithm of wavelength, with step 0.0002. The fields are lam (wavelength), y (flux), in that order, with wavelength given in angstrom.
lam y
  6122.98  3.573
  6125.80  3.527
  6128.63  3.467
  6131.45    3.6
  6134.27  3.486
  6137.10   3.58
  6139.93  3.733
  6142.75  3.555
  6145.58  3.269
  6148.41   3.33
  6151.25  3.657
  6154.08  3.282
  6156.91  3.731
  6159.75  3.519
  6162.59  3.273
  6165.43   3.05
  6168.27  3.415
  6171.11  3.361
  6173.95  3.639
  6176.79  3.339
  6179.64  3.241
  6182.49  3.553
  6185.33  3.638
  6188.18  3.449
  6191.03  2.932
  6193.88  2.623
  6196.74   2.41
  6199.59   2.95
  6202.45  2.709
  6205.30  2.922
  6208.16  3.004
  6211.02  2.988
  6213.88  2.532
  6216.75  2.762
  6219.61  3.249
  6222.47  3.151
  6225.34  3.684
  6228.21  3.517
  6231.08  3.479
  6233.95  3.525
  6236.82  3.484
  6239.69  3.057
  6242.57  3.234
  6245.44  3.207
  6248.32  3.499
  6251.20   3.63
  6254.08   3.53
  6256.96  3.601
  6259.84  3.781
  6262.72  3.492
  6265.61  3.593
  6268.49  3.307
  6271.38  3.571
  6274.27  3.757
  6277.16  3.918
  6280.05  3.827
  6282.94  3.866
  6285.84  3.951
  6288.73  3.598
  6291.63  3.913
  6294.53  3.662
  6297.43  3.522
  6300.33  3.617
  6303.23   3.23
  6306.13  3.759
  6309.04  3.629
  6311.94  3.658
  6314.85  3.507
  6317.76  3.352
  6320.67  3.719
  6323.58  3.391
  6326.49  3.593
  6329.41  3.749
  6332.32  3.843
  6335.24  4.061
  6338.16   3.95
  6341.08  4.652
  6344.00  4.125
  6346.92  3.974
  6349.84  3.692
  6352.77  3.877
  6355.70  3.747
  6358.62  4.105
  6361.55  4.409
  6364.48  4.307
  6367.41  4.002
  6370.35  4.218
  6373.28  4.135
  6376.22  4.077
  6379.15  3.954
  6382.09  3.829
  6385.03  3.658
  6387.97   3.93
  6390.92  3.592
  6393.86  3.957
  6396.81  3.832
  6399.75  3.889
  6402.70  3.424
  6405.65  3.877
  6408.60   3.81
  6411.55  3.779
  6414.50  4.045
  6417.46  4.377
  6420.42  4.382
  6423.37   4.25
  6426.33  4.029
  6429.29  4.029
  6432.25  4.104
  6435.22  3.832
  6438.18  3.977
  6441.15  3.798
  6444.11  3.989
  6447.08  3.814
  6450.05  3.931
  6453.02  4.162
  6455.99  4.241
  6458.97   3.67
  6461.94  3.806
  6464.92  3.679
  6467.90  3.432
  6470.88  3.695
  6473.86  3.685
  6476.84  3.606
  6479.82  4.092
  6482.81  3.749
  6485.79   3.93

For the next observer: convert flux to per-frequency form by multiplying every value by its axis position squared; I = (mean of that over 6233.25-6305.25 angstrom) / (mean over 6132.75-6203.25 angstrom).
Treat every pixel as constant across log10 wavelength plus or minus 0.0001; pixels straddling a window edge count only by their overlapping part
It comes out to 1.12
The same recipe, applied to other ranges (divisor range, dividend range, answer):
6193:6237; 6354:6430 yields 1.38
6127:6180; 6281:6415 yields 1.18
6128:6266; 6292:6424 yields 1.23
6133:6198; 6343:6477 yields 1.27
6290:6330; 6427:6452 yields 1.14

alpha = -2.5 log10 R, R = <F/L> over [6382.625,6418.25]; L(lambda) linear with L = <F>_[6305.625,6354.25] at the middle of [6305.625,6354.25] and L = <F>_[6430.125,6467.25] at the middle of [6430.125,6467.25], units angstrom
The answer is 0.01 mag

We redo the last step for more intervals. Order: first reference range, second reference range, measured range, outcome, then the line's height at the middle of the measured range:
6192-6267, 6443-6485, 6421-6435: -0.10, 3.73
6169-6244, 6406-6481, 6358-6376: -0.14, 3.68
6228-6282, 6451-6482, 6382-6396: -0.02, 3.71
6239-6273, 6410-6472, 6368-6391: -0.04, 3.79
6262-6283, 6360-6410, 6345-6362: -0.02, 3.86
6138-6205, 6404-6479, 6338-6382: -0.10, 3.73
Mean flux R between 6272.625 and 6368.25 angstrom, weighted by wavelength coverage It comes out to 3.82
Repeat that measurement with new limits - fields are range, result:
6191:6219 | 2.79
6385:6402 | 3.8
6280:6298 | 3.77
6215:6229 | 3.24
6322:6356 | 3.89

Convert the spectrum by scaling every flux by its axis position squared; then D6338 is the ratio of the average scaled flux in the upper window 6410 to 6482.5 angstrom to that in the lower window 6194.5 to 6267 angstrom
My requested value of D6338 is 1.30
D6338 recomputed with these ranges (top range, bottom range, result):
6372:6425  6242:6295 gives 1.13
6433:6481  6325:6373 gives 0.99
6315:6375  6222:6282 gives 1.15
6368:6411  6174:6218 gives 1.36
